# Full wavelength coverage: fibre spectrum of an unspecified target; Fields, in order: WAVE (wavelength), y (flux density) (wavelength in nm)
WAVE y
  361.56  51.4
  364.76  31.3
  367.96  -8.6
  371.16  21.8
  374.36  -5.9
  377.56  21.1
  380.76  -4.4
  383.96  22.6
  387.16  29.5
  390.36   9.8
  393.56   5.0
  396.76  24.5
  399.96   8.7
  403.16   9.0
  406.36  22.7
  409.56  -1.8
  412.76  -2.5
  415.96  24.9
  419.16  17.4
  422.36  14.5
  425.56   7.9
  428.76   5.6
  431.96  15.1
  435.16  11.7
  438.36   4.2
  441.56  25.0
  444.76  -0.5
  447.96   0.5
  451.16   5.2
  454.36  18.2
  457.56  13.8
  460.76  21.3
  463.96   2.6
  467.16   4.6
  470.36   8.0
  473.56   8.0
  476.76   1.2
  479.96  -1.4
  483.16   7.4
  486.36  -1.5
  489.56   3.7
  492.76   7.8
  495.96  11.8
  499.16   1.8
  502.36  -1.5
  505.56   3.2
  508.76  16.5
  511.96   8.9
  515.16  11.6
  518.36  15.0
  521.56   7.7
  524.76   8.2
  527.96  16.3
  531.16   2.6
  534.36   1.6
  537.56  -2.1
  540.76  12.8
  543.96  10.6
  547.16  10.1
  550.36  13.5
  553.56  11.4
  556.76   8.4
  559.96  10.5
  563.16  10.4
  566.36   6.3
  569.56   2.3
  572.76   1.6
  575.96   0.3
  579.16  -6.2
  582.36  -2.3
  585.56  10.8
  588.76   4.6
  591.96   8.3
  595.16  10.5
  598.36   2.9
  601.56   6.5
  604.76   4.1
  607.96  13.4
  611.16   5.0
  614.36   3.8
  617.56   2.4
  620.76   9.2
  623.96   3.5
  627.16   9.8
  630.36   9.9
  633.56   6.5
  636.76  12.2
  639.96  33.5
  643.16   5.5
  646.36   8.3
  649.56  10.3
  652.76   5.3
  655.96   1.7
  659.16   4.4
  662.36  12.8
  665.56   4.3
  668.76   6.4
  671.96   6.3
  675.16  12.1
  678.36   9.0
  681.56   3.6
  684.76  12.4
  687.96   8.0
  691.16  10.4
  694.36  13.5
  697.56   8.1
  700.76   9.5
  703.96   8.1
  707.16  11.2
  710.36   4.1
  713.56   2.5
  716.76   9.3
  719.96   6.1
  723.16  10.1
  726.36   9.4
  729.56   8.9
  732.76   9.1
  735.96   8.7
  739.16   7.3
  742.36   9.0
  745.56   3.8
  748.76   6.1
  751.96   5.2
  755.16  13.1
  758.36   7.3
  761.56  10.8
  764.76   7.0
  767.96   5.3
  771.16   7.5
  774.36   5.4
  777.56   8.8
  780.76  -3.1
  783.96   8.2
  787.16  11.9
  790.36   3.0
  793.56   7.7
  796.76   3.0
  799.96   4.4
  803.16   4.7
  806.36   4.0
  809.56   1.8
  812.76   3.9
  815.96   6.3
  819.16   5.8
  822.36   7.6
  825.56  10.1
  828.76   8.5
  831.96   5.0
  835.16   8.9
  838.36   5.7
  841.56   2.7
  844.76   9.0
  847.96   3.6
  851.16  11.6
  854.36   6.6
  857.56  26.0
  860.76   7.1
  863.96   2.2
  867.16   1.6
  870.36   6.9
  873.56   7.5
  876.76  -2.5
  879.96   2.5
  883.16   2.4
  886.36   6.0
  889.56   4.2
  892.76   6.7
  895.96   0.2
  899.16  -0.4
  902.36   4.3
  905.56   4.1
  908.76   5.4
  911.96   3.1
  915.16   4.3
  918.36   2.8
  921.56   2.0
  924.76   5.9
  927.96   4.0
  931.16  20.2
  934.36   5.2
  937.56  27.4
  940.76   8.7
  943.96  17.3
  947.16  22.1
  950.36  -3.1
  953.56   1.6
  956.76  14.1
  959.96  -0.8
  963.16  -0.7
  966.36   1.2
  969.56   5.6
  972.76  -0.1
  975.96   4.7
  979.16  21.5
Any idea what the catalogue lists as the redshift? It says 0.71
